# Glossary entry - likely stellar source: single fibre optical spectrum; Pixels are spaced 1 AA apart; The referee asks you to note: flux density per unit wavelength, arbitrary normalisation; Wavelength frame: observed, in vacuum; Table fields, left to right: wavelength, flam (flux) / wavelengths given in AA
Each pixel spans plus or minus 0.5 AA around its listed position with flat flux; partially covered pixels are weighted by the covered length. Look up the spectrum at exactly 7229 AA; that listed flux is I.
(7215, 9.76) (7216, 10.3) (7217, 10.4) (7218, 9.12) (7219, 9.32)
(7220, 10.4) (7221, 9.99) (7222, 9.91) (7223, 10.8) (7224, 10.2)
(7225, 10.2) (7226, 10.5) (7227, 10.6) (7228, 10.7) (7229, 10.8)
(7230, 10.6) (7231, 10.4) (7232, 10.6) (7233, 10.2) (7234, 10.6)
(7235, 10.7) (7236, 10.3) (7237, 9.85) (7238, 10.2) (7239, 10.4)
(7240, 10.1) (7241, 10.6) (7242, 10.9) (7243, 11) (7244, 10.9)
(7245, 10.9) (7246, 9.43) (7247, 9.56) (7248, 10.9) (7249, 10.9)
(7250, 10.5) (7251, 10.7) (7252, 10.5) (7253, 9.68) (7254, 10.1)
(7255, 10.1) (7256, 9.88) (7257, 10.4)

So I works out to 10.8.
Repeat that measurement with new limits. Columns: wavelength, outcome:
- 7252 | 10.5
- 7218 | 9.12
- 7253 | 9.68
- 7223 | 10.8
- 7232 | 10.6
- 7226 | 10.5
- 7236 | 10.3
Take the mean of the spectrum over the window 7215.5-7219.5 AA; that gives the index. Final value 9.79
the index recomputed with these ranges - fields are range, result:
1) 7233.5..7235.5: 10.6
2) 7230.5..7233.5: 10.4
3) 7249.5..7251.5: 10.6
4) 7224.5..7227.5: 10.4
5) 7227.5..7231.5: 10.6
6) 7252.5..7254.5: 9.89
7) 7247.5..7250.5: 10.8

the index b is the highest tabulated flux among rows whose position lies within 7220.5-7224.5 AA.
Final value 10.8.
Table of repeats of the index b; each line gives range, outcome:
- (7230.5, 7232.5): 10.6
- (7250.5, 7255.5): 10.7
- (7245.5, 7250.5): 10.9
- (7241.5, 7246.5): 11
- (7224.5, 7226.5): 10.5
